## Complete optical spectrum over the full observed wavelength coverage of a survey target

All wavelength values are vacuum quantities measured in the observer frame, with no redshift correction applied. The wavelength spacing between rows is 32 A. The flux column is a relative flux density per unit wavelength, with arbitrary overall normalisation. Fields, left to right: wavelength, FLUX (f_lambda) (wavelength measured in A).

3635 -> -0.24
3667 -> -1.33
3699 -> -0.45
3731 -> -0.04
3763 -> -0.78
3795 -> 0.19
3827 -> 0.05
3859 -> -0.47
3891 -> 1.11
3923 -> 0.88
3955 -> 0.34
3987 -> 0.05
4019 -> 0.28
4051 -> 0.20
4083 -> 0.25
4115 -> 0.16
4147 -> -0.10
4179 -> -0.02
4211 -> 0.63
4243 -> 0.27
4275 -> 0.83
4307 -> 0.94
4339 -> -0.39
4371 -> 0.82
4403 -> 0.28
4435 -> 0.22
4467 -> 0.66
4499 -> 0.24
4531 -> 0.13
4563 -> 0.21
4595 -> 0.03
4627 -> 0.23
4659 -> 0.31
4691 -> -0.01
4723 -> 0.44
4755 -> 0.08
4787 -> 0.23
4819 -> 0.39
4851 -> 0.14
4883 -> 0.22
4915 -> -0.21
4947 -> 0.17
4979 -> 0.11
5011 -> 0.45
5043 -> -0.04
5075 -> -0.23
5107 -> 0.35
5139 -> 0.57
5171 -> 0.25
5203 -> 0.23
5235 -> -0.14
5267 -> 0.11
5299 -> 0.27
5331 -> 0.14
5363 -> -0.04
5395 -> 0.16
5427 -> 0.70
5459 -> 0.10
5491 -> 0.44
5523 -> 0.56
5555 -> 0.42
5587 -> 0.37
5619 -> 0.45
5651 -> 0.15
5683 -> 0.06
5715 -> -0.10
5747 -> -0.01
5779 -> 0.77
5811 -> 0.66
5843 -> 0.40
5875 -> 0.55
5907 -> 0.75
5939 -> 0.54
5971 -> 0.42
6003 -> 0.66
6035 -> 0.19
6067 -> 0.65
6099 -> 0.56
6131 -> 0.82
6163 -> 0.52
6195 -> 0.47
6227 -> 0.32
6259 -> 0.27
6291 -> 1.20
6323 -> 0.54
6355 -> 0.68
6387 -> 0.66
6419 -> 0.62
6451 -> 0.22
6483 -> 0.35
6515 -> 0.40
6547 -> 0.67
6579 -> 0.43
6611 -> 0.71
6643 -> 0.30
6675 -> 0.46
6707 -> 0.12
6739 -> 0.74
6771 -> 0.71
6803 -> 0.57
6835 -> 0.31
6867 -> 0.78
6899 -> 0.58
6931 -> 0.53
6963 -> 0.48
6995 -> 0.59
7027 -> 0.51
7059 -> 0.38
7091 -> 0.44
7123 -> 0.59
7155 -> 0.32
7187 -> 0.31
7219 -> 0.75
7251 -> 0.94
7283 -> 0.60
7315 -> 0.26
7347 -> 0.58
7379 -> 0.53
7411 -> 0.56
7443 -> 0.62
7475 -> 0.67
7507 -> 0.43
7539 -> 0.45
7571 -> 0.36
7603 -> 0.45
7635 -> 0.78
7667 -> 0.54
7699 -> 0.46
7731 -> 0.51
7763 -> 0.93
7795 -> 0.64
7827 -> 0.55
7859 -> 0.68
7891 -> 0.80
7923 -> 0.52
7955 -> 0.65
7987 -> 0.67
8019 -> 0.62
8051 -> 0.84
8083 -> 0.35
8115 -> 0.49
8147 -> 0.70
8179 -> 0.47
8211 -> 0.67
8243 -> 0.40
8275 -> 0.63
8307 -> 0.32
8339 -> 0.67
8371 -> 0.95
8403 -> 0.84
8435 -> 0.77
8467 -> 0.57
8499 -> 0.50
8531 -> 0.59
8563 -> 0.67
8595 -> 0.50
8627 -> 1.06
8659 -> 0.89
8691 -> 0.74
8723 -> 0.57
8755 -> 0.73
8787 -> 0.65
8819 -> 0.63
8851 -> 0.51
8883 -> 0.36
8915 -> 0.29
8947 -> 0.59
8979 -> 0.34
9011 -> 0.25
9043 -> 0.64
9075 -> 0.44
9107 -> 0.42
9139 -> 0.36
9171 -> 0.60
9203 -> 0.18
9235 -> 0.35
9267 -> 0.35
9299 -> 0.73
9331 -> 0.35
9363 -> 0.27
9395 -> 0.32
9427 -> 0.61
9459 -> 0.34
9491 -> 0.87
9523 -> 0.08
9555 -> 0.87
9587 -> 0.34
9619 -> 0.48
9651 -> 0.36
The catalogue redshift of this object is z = 0.687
